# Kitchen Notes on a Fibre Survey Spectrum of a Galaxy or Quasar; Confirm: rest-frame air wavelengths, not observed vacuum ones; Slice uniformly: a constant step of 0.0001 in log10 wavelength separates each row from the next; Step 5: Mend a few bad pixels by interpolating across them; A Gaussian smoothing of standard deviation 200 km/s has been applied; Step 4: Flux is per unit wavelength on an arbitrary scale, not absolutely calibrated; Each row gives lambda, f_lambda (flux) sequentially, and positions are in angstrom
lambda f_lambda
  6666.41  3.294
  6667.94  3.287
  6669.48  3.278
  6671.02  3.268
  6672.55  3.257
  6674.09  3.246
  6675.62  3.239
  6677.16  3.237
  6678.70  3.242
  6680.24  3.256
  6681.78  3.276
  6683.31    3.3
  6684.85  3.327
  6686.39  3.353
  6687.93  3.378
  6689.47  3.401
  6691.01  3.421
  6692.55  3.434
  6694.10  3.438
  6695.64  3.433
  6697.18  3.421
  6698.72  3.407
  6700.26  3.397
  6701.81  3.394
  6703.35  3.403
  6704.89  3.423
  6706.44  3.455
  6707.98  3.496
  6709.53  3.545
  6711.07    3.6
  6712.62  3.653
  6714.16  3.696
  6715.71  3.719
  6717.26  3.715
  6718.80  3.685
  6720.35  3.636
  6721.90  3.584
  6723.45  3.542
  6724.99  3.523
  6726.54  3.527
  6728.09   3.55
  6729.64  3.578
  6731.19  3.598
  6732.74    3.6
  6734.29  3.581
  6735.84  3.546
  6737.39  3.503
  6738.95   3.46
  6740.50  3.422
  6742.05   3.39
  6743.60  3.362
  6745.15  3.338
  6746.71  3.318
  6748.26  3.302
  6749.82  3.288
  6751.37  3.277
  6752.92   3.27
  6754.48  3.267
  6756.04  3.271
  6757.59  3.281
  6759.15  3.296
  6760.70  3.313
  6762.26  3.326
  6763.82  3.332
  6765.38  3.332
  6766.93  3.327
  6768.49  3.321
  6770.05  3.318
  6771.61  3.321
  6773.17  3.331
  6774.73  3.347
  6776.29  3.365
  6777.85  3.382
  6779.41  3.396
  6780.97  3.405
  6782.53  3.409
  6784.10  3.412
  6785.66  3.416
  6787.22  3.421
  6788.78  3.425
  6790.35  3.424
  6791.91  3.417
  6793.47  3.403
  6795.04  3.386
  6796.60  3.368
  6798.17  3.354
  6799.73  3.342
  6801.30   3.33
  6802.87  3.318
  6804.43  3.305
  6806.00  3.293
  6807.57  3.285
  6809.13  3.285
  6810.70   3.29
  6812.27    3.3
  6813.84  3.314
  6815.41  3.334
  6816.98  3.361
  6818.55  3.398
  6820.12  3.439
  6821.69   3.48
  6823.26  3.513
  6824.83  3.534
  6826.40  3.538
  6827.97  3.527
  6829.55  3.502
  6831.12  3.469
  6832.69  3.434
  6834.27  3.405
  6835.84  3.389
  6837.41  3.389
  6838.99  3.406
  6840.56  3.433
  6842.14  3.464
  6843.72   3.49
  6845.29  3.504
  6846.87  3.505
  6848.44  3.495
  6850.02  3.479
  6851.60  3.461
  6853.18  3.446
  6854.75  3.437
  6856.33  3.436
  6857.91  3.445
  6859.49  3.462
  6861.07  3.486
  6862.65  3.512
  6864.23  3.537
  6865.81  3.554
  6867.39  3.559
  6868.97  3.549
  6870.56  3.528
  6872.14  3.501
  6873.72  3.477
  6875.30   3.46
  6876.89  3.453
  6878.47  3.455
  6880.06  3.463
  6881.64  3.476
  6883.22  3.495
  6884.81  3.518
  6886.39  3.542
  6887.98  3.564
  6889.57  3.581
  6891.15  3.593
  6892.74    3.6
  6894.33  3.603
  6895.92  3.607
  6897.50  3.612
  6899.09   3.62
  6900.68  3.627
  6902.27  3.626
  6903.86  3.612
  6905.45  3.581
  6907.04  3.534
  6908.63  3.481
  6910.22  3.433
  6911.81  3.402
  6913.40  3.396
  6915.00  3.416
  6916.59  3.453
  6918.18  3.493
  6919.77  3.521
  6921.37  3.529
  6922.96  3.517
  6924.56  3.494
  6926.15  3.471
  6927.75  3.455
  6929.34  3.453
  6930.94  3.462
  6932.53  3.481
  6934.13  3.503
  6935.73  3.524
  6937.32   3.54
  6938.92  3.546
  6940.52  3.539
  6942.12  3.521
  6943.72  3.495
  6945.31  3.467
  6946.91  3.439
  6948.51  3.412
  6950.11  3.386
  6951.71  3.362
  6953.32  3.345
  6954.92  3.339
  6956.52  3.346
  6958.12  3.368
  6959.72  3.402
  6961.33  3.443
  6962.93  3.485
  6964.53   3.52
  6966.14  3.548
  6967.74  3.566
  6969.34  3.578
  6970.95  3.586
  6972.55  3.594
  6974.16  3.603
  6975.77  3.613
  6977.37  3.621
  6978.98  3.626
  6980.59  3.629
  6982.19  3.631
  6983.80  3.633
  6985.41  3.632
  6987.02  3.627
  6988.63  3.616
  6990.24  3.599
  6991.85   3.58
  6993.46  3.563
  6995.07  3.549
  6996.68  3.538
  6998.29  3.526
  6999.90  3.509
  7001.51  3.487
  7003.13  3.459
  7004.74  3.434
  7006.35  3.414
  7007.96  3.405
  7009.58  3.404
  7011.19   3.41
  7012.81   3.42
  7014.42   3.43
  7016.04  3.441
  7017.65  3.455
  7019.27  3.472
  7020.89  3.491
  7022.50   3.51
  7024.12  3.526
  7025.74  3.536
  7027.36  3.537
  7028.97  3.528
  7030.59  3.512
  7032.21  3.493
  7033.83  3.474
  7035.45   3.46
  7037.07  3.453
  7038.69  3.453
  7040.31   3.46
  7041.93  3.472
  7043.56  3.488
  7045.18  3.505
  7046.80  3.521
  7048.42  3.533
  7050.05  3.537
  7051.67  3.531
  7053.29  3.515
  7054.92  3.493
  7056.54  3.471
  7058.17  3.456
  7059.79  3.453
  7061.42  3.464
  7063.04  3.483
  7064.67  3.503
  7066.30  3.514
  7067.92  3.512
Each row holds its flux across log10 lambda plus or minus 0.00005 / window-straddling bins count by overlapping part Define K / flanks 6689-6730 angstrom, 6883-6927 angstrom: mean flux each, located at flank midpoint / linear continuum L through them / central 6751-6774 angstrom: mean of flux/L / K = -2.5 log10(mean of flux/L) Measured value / 0.070 mag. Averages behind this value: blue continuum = 3.52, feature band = 3.31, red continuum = 3.53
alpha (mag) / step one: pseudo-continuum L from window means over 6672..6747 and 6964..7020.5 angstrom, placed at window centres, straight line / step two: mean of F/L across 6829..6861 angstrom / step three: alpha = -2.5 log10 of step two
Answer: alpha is 0.01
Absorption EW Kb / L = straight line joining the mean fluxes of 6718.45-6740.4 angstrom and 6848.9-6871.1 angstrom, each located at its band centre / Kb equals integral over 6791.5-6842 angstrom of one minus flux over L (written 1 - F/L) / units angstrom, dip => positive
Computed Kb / 1.7 angstrom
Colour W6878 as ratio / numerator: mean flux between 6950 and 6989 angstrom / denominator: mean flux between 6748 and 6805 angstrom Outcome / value 1.05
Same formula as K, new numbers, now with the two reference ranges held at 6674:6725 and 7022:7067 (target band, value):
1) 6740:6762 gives 0.05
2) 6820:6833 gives -0.01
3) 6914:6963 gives 0.01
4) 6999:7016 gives 0.02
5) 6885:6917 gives -0.02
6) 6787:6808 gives 0.03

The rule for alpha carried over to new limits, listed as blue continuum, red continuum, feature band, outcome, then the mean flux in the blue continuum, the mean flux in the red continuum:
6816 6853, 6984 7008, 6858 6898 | -0.01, 3.46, 3.54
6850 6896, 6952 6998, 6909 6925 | 0.02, 3.51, 3.54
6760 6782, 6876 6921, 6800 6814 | 0.03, 3.34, 3.53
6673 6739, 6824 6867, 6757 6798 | 0.03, 3.47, 3.47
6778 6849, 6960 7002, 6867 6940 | -0.01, 3.41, 3.57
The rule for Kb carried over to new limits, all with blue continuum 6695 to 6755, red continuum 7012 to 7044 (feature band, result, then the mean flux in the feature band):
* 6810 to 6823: 0.42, 3.37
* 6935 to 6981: -0.21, 3.5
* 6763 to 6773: 0.46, 3.32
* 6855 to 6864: 0.03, 3.47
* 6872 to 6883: 0.04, 3.47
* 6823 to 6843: 0.13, 3.46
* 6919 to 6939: -0.09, 3.5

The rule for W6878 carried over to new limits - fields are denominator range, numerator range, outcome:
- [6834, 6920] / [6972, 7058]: 1.00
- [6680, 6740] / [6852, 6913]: 1.01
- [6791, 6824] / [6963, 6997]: 1.07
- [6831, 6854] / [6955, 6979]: 1.02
